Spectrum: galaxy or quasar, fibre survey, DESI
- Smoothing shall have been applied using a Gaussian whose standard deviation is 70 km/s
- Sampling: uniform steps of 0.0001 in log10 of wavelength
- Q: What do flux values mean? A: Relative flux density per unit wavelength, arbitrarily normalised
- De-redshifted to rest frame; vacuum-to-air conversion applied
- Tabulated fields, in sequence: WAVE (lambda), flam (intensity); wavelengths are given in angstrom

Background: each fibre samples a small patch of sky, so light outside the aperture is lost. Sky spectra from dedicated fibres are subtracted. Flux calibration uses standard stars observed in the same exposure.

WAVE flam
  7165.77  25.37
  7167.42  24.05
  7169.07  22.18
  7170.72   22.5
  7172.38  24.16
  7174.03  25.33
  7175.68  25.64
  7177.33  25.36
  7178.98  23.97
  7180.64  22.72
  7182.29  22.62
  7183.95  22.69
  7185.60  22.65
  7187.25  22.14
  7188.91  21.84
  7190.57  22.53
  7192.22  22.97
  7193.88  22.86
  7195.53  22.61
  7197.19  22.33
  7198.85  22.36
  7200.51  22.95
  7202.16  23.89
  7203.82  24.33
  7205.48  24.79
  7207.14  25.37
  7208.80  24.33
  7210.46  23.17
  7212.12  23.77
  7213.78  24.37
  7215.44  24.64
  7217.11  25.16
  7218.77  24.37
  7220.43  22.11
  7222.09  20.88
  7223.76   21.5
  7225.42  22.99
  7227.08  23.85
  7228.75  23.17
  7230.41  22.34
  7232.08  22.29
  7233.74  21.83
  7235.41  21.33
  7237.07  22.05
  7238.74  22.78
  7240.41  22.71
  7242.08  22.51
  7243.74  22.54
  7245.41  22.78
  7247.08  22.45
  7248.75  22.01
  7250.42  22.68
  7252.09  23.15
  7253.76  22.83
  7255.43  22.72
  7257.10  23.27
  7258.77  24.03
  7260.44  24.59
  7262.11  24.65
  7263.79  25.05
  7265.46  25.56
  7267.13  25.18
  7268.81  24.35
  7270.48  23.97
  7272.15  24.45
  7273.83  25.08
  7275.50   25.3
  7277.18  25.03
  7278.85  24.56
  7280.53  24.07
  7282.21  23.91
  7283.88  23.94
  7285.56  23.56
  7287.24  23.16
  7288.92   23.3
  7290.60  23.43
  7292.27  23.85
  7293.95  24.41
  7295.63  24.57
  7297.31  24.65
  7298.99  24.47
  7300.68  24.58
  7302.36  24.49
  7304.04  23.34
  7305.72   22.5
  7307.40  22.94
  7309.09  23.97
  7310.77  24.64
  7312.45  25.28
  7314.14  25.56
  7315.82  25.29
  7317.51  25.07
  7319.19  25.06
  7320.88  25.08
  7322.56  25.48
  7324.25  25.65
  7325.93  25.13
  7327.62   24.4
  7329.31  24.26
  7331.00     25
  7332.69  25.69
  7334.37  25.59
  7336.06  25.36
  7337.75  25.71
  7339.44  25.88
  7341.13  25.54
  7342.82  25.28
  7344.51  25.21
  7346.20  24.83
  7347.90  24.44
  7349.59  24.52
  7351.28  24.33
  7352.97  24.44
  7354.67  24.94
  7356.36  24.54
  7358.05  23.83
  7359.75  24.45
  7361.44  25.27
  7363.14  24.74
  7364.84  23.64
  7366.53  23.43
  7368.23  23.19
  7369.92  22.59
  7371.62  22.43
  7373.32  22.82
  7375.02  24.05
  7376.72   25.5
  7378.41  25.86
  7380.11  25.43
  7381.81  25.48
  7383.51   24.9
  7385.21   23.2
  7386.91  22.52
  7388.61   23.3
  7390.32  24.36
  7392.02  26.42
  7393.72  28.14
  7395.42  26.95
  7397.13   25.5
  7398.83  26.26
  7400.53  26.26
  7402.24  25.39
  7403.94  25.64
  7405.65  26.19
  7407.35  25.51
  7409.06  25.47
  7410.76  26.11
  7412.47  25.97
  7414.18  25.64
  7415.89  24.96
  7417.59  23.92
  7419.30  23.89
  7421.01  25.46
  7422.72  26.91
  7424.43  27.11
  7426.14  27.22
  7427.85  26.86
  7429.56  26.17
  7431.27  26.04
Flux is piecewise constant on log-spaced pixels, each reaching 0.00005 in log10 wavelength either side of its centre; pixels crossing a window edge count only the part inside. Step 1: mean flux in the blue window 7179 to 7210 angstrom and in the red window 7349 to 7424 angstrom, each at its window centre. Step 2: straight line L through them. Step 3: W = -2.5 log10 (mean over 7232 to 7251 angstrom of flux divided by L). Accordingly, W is 0.06 mag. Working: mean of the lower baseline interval 23.1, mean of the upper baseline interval 24.9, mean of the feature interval 22.3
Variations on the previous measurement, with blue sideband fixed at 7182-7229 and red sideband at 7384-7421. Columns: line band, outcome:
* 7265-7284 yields -0.030 mag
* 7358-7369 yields 0.036 mag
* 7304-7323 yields -0.008 mag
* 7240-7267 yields 0.015 mag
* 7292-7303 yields -0.011 mag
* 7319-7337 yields -0.028 mag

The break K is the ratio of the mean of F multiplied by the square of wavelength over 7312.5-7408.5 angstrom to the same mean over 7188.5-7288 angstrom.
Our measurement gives 1.10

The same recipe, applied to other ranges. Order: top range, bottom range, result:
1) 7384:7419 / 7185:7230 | 1.15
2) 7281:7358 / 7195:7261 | 1.09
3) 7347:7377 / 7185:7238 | 1.09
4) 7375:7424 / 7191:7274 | 1.14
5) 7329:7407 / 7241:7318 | 1.06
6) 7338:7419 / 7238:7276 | 1.09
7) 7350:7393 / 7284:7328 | 1.01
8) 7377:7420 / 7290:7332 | 1.06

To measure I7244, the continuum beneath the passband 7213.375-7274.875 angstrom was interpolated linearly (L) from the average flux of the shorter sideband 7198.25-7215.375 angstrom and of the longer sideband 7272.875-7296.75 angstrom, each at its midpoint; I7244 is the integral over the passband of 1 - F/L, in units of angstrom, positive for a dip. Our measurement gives 2.0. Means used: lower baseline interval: 24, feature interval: 23.3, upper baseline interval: 24.2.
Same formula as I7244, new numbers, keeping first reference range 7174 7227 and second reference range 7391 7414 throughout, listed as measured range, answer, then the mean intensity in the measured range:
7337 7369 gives 1.01 angstrom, 24.6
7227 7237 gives 0.62 angstrom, 22.3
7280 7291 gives 0.41 angstrom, 23.6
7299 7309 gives 0.45 angstrom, 23.7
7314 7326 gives -0.14 angstrom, 25.3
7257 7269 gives -0.22 angstrom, 24.7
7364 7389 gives 1.81 angstrom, 23.9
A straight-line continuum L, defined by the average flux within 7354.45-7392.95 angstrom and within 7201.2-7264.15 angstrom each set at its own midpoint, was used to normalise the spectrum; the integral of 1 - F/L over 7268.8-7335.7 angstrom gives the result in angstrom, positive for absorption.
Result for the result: -2.2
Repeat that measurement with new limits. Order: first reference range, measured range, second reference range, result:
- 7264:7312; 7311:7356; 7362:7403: -1.2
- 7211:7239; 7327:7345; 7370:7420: -0.7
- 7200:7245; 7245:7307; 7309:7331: 0.6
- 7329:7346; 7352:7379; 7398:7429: 1.5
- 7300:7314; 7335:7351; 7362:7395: -0.6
